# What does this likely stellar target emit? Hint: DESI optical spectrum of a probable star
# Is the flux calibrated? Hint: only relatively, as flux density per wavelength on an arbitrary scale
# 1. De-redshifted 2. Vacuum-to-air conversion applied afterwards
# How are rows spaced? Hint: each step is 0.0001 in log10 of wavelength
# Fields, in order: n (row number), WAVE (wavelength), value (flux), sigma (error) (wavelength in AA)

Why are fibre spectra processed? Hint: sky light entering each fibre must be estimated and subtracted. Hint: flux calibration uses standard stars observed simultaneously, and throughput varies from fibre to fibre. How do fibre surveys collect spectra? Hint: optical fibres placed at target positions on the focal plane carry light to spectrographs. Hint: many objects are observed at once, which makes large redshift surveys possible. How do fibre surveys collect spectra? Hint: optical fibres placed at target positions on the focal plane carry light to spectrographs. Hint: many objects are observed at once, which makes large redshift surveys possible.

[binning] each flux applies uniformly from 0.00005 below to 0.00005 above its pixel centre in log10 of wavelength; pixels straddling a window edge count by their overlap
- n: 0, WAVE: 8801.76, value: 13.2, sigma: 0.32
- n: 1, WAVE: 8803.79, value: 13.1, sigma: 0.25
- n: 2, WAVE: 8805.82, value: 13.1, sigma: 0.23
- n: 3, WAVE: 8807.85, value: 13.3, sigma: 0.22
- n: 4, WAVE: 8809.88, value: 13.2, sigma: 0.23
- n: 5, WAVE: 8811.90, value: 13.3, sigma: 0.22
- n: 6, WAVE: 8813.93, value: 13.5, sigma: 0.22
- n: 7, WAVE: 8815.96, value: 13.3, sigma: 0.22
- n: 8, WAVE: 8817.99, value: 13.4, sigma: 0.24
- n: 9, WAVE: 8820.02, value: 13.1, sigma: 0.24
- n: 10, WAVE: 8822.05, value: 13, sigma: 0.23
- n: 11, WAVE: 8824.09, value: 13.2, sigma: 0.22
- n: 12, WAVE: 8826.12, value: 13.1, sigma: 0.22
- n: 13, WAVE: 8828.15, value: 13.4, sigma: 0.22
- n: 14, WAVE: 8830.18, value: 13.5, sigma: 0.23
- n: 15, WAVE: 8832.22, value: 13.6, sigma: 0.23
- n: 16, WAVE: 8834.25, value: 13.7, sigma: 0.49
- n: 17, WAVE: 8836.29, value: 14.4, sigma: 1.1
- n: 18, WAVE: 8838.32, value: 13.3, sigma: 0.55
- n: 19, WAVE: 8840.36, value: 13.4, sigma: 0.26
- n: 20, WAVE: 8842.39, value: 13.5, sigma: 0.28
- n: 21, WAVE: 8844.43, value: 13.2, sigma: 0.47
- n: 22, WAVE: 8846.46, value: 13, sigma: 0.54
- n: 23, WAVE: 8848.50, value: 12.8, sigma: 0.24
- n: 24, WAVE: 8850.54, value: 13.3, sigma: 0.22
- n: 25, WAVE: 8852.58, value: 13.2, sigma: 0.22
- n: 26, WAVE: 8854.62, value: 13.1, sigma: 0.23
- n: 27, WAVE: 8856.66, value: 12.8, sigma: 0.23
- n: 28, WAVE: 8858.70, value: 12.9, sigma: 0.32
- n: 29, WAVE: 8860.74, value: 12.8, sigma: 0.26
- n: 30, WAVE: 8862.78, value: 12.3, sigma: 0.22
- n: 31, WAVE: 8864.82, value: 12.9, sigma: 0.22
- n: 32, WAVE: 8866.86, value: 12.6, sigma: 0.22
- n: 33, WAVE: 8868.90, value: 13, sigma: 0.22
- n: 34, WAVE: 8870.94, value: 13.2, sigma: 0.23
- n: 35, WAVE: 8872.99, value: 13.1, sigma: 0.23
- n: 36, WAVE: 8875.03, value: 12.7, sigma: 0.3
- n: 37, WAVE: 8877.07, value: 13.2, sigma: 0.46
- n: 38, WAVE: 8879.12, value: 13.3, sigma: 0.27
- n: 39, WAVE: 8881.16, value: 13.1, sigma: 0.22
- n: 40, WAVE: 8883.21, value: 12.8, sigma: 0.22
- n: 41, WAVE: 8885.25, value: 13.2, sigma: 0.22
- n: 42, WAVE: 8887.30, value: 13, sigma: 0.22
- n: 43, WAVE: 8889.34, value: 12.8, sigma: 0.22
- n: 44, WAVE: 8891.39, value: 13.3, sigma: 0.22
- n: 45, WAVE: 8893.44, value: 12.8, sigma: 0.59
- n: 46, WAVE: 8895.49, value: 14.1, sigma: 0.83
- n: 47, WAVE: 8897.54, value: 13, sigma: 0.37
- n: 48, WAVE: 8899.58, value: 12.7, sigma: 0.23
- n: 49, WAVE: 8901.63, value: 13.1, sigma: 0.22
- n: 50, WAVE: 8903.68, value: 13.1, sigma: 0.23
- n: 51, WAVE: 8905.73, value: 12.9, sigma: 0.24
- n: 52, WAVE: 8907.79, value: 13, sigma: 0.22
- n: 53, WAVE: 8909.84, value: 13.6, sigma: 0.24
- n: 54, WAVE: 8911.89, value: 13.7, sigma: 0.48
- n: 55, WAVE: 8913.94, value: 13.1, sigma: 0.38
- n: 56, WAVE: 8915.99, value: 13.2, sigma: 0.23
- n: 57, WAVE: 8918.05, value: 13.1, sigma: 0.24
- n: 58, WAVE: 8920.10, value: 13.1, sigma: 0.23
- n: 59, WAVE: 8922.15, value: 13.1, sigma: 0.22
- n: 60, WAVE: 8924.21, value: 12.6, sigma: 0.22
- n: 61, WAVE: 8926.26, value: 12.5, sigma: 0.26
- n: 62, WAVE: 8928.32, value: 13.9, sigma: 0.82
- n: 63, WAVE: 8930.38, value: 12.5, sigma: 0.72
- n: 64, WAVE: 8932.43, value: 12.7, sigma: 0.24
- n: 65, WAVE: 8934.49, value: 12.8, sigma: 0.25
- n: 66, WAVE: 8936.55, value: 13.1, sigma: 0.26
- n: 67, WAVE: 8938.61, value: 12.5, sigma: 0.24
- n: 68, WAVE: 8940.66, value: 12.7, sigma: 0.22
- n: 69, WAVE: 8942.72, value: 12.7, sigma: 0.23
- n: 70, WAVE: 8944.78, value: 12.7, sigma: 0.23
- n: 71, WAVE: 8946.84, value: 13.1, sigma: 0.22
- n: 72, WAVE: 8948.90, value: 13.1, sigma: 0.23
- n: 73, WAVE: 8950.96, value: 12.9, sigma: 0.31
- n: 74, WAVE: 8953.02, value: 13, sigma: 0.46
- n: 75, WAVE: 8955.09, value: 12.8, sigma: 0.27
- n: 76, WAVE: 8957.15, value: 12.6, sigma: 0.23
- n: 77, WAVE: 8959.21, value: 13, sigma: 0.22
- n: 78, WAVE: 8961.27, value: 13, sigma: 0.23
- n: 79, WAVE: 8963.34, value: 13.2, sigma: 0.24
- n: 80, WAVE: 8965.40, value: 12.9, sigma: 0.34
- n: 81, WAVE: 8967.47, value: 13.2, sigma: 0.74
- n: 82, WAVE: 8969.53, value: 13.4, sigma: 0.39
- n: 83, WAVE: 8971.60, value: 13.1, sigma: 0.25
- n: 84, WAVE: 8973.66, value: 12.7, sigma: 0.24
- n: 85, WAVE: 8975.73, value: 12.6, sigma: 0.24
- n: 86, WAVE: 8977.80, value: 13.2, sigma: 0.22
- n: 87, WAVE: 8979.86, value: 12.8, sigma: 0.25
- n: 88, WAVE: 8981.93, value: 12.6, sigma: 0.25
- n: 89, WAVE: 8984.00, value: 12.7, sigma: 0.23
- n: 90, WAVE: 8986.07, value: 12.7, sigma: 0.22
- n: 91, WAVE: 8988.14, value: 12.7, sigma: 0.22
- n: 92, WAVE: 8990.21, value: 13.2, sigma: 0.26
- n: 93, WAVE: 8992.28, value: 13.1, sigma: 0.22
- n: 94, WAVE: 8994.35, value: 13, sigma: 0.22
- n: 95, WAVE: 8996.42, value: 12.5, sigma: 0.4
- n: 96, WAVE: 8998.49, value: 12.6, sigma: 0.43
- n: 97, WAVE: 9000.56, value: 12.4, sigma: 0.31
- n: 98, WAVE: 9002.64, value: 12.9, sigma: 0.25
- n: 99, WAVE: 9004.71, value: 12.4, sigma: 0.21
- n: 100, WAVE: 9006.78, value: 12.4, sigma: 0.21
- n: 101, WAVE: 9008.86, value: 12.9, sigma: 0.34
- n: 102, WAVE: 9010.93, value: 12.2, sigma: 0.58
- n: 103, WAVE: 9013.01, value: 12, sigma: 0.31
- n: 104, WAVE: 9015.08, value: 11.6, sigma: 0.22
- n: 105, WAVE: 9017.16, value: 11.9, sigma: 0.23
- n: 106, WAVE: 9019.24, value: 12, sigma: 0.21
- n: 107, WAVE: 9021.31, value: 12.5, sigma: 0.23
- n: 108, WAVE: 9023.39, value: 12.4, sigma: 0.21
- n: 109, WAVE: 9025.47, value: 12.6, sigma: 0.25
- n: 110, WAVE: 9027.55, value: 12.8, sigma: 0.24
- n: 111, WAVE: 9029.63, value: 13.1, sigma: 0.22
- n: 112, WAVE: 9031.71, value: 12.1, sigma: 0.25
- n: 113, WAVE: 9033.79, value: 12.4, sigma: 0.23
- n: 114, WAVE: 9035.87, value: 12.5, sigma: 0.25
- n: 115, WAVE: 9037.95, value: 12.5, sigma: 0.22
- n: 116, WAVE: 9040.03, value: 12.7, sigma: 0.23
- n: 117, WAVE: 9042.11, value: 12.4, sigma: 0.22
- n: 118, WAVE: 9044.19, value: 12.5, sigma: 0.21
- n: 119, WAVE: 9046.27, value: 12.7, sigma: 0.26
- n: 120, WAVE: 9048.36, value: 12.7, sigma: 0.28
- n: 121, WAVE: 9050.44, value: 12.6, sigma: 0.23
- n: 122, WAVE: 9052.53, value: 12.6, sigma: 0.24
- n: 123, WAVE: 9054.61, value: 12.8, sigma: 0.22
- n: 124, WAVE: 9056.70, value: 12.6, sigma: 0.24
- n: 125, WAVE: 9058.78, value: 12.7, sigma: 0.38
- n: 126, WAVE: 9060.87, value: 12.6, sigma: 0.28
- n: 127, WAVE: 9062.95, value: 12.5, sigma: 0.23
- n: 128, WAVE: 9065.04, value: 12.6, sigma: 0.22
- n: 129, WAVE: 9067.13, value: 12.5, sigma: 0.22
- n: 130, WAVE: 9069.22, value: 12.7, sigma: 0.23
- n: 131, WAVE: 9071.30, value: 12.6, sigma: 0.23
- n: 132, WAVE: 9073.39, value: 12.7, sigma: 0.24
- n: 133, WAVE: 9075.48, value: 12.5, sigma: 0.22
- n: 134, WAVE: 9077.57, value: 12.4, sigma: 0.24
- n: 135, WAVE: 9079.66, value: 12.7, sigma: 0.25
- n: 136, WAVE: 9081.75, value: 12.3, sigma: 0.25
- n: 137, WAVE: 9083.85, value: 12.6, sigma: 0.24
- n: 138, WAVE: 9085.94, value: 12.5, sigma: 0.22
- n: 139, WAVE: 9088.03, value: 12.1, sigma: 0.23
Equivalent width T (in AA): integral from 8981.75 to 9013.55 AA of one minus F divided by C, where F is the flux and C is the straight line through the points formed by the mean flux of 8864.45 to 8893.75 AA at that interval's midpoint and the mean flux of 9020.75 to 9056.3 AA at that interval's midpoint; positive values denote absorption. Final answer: 0.1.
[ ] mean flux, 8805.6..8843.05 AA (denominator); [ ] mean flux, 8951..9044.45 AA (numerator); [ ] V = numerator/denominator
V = 0.9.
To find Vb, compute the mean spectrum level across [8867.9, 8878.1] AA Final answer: 13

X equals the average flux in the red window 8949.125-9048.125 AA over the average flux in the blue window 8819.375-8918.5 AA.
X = 1.0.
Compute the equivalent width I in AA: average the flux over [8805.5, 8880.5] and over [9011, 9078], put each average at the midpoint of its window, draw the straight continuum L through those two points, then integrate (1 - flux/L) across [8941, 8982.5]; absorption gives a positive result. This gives -0.5 AA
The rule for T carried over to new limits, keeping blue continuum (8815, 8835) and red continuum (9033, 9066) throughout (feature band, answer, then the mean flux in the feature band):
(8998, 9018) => 0.6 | 12.3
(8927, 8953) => 0.1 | 12.9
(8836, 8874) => 0.5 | 13.1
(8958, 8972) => -0.3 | 13.1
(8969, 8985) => -0.1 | 12.9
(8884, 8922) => -0.2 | 13.2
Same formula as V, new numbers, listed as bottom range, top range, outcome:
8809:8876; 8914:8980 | 0.98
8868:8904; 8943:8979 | 0.99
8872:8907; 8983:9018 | 0.96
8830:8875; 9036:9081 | 0.96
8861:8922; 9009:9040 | 0.95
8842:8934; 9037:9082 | 0.97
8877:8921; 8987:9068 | 0.95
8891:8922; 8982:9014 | 0.96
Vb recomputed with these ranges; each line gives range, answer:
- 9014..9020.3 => 11.8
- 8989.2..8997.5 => 13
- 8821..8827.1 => 13.1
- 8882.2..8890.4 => 13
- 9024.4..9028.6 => 12.7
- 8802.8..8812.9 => 13.2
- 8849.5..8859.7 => 13.1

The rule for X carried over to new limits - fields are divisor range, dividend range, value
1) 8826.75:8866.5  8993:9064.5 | 0.95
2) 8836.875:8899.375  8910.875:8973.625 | 0.99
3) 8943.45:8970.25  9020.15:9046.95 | 0.97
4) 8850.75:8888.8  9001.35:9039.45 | 0.96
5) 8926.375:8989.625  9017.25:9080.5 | 0.97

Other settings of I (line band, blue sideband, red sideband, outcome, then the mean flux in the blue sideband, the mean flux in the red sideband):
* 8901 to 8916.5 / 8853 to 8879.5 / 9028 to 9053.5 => -0.5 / 12.9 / 12.6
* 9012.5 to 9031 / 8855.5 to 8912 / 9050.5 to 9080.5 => 0.6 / 13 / 12.6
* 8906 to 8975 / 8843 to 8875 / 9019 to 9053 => -1.2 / 12.9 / 12.5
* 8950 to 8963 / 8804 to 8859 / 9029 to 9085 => 0.0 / 13.3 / 12.6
